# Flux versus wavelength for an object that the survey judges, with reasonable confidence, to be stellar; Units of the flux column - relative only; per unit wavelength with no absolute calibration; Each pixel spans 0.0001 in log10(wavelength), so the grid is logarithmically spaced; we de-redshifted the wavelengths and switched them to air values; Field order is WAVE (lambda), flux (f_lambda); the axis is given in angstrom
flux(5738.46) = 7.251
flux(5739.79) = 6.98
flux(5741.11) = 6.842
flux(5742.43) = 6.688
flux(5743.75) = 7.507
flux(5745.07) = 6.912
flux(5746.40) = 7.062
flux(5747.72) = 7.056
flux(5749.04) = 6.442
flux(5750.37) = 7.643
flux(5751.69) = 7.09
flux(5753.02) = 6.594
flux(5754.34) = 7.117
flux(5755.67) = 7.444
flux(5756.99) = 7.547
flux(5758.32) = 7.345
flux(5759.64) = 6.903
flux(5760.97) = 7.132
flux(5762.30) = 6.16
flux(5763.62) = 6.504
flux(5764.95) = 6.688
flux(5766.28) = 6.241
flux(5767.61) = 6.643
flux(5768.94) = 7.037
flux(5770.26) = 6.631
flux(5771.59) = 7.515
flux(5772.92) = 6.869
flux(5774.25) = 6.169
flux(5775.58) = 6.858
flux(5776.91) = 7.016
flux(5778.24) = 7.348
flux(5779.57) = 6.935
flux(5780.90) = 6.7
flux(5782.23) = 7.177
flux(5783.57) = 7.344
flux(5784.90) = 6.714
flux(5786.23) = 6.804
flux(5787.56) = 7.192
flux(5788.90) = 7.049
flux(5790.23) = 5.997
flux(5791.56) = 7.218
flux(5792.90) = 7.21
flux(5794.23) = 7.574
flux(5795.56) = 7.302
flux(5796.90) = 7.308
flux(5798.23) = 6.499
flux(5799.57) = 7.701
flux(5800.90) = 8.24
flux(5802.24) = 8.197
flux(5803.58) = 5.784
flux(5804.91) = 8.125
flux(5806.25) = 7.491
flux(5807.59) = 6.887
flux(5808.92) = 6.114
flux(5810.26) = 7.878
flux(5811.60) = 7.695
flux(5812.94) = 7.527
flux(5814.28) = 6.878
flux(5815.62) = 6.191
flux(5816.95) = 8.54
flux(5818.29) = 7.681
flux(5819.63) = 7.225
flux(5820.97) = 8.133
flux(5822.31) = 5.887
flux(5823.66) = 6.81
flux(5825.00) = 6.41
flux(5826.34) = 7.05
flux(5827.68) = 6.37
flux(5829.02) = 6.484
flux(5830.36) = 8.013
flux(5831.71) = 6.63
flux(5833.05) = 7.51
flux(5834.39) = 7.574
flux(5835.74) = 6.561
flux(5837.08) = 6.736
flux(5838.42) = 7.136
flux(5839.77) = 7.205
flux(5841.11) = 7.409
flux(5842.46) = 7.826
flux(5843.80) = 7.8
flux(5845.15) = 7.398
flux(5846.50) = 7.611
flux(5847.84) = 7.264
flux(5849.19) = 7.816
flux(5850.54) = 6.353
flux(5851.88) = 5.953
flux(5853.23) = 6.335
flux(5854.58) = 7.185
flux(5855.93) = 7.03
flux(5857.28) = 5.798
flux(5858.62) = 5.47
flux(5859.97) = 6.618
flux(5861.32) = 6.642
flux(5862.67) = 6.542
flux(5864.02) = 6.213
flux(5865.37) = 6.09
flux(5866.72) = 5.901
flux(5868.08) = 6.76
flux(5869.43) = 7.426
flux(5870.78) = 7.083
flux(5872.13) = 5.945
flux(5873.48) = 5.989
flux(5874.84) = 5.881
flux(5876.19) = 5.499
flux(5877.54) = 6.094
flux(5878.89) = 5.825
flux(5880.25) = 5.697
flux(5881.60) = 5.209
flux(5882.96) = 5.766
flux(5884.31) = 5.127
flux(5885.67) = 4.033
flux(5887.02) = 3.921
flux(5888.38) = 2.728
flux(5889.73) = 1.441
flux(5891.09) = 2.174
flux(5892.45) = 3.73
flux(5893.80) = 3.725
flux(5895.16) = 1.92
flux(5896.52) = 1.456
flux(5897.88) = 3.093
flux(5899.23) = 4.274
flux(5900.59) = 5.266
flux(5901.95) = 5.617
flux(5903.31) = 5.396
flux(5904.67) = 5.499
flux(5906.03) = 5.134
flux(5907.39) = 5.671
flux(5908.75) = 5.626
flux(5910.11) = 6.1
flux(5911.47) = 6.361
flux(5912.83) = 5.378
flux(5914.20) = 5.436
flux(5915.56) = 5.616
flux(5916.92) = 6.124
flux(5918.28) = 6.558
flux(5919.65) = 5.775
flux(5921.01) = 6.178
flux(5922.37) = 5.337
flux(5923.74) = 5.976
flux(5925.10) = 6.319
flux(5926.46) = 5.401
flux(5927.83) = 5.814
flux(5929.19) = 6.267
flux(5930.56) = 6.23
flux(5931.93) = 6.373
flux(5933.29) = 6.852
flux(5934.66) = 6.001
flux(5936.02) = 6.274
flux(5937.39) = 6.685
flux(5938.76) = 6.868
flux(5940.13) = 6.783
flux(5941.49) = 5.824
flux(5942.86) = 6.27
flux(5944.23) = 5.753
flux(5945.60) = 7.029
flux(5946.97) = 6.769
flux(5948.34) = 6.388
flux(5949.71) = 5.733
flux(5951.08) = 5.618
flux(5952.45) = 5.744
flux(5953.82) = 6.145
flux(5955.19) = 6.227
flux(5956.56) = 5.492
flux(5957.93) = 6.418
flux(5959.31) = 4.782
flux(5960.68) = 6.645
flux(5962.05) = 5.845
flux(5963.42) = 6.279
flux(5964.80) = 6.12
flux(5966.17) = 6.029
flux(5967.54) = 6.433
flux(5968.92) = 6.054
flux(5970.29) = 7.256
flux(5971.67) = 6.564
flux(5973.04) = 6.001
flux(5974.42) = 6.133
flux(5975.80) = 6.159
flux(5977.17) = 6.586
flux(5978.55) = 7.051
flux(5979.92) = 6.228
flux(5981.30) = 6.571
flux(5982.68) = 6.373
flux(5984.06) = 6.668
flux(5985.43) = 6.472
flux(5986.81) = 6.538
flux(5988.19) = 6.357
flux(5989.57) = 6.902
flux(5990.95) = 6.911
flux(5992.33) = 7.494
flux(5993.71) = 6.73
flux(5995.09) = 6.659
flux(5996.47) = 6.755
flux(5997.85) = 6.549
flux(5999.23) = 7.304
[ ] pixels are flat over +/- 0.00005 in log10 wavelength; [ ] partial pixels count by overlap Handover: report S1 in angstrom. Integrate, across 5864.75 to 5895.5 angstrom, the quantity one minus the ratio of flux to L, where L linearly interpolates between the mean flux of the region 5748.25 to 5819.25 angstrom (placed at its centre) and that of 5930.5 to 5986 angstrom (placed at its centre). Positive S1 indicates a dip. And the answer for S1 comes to 7.7 angstrom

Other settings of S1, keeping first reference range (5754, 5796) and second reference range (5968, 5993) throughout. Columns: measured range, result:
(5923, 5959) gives 2.5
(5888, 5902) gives 7.5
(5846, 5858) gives 0.0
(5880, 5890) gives 3.6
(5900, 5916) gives 2.6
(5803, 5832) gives -0.9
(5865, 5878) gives 1.0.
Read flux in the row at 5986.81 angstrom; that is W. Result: 6.538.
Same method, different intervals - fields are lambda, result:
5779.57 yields 6.935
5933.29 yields 6.852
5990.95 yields 6.911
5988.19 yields 6.357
